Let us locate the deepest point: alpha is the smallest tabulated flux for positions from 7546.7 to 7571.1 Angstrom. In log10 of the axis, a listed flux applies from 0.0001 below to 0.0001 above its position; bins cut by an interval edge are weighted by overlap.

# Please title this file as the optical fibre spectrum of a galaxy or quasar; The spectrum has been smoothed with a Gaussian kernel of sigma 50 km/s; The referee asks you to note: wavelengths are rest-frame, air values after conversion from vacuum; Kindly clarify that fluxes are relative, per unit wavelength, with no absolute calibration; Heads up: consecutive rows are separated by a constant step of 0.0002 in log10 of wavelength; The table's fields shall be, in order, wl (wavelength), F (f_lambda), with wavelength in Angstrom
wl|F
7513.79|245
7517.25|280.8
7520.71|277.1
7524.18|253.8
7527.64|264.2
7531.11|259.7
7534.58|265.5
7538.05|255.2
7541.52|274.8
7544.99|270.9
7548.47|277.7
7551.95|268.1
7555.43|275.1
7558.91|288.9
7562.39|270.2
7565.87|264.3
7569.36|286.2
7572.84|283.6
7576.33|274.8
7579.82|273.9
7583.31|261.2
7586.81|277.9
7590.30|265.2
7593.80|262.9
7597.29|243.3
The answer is 264.3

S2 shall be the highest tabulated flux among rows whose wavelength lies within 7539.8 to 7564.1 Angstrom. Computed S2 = 288.9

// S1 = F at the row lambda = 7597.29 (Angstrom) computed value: 243.3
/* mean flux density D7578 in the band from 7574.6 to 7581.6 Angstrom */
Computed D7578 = 274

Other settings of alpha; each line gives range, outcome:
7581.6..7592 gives 261.2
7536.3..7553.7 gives 255.2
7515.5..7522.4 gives 277.1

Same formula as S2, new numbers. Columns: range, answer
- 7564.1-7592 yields 286.2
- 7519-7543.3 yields 277.1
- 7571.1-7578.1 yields 283.6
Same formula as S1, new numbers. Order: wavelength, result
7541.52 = 274.8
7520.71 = 277.1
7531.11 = 259.7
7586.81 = 277.9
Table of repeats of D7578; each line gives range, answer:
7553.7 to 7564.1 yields 278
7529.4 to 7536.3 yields 263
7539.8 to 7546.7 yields 273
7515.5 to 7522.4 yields 279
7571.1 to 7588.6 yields 274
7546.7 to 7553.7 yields 273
